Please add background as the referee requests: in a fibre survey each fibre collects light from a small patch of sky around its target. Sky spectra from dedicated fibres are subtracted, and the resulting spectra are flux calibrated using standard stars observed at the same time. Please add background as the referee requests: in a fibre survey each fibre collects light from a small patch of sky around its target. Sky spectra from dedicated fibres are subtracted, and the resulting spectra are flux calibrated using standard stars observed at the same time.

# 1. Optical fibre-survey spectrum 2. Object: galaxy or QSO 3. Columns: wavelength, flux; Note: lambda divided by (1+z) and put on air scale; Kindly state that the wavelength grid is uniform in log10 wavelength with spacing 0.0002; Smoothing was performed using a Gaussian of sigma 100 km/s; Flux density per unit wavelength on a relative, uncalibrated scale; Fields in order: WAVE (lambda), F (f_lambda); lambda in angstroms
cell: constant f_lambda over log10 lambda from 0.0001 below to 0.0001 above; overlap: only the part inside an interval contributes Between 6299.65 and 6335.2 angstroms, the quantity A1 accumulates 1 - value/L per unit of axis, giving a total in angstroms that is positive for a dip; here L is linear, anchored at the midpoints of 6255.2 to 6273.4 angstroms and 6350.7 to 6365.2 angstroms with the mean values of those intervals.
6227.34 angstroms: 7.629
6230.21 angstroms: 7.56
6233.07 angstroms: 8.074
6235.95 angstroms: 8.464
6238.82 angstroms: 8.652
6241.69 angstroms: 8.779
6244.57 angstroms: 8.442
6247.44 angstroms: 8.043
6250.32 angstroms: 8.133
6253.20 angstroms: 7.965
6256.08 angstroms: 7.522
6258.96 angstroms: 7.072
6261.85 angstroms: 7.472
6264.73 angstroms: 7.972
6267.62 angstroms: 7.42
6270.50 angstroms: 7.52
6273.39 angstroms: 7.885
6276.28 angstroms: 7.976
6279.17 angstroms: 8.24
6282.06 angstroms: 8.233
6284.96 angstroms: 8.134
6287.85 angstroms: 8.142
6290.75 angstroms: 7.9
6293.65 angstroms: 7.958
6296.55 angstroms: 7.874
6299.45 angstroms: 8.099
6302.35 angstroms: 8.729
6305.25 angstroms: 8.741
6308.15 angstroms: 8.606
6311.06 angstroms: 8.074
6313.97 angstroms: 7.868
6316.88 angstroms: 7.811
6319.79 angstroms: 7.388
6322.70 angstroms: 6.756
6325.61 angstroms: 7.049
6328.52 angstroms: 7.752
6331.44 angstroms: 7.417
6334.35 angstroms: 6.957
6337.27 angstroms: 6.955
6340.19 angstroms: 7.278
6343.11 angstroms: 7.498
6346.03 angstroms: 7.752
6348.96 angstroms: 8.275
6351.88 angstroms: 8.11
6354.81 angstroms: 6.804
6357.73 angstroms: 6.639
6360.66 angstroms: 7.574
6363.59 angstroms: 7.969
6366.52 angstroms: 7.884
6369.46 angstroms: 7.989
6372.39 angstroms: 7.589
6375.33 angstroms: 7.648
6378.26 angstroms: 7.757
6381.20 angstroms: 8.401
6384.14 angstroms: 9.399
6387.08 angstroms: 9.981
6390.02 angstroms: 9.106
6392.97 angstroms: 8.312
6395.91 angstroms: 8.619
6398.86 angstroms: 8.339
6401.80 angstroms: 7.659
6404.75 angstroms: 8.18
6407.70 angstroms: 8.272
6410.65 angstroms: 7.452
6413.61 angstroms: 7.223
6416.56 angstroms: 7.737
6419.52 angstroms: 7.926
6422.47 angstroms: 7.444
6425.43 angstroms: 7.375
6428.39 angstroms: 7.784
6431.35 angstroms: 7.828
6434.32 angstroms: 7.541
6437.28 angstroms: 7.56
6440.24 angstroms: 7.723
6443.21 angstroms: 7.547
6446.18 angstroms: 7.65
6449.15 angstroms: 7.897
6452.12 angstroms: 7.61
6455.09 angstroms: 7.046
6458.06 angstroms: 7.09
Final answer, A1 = -1.5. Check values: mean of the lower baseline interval 7.53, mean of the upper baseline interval 7.41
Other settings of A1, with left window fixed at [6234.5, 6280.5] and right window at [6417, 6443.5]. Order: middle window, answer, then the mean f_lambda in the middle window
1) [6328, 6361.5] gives 1.72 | 7.41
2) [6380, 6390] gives -1.98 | 9.26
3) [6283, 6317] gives -1.23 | 8.17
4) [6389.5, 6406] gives -1.33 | 8.33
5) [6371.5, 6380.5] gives 0.02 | 7.73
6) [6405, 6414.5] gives -0.07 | 7.74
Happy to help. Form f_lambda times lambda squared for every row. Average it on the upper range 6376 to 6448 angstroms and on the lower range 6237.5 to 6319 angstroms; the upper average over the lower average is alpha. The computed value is 1.04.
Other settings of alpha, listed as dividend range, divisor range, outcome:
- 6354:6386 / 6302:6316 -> 0.96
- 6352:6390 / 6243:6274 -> 1.07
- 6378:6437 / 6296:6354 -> 1.08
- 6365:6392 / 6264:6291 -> 1.09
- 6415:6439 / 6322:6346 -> 1.09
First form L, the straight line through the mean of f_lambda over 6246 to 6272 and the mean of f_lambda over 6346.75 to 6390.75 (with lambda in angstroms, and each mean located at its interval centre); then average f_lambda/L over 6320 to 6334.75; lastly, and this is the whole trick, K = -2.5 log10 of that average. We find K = 0.10 mag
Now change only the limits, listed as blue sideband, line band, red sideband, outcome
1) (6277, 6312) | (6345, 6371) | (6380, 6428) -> 0.08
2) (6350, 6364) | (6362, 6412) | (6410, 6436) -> -0.11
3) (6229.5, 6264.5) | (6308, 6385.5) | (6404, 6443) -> 0.02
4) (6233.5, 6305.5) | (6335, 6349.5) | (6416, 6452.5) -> 0.06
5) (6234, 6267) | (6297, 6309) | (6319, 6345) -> -0.13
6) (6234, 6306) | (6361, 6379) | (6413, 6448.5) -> 0.00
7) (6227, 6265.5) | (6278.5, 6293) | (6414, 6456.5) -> -0.03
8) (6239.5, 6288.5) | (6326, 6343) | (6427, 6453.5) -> 0.08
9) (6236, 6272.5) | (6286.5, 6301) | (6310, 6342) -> -0.05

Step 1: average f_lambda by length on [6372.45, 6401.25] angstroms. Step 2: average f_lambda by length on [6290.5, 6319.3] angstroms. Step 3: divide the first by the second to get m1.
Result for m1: 1.05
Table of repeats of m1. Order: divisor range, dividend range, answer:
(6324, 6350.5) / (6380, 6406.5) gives 1.17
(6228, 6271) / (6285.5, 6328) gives 1.00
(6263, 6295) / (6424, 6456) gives 0.96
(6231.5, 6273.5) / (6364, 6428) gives 1.02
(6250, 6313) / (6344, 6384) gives 0.97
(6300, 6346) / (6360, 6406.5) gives 1.08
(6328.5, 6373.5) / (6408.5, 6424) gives 1.01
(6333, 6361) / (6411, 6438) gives 1.03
